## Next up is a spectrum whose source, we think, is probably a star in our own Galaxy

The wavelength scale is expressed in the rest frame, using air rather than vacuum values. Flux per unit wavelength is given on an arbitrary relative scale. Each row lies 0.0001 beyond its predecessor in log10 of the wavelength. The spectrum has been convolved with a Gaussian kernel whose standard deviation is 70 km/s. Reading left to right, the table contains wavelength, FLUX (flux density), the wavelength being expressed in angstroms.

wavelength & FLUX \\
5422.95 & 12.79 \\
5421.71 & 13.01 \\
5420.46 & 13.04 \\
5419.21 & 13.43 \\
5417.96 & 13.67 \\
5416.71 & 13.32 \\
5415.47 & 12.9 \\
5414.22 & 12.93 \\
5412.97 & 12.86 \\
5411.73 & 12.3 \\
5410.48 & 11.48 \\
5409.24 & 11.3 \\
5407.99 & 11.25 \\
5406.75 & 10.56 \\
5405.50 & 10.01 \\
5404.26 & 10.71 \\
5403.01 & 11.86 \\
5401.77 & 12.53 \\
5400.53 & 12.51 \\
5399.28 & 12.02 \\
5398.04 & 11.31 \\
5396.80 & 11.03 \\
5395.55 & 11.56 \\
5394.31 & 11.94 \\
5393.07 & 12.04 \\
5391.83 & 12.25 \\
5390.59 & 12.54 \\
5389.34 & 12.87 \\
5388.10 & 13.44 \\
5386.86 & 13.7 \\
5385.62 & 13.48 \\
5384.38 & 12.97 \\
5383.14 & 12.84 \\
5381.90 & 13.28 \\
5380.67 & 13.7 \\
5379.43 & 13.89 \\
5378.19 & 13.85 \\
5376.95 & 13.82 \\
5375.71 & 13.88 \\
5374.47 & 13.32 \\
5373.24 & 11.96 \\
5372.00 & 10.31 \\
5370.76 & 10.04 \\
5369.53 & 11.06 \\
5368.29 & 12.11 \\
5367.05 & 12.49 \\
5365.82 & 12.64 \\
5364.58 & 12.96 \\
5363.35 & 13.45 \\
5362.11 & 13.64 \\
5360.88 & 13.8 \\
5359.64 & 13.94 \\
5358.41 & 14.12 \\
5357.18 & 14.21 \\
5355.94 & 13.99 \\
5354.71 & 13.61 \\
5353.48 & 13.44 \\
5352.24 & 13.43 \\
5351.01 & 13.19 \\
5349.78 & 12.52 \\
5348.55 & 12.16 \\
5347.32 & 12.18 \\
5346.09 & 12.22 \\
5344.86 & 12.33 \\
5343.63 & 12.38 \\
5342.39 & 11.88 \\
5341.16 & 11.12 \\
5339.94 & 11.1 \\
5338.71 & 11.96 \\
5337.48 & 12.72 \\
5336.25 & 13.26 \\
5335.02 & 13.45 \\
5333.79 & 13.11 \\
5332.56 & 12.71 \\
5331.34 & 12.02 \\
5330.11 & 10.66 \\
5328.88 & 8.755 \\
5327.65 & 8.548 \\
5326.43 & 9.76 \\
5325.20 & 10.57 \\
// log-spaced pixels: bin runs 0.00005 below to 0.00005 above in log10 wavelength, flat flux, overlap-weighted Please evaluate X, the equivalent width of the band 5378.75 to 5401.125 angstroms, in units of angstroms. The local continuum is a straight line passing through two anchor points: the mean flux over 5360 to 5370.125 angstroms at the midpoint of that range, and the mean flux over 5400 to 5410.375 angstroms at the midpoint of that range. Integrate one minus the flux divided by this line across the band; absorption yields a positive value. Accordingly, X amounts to -1.37 angstroms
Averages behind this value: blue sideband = 12.8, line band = 12.6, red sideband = 11.3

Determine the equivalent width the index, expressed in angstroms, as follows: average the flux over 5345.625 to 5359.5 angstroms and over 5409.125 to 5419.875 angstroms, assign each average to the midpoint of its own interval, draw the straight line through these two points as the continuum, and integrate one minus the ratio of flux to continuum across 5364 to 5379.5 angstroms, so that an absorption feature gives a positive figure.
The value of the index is 0.77 angstroms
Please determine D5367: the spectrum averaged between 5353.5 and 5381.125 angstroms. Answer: 13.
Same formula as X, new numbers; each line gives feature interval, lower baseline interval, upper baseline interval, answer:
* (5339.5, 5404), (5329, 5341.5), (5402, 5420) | -3.1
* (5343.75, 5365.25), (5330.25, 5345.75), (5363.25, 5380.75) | -1.4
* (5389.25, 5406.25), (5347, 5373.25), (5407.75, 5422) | 1.3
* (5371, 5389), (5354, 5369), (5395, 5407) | -0.9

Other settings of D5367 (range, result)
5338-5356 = 12.5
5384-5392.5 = 13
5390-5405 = 11.8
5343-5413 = 12.5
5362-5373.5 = 12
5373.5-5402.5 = 12.8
